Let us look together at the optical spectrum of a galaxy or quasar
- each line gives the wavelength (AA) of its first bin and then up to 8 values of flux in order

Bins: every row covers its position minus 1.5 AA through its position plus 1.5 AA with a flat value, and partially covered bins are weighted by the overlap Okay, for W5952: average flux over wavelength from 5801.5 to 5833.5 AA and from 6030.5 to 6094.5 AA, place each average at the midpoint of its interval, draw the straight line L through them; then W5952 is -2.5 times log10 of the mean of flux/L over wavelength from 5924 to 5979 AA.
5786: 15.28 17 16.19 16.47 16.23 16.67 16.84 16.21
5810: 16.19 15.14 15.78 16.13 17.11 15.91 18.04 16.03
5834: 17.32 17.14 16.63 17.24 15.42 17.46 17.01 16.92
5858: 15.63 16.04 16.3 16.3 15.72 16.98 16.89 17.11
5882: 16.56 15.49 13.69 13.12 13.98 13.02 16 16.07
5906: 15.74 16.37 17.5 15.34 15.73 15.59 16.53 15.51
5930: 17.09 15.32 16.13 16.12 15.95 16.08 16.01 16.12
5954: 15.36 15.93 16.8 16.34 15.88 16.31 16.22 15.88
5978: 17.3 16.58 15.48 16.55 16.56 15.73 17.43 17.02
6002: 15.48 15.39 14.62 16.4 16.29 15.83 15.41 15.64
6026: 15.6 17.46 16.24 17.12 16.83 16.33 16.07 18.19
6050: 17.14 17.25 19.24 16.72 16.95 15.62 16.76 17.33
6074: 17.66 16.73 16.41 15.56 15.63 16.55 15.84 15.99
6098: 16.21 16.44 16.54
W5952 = 0.03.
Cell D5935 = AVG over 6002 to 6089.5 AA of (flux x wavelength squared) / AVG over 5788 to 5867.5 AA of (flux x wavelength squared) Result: 1.08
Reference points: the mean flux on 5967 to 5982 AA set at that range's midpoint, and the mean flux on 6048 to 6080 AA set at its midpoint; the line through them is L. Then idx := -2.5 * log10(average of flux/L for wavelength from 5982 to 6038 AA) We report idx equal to 0.04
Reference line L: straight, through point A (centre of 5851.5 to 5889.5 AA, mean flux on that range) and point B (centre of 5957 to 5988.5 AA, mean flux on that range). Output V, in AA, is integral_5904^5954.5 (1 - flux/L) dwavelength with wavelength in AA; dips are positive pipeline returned 0.7 AA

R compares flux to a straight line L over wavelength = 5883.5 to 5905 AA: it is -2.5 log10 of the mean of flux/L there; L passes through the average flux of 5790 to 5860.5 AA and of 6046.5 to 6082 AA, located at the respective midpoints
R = 0.151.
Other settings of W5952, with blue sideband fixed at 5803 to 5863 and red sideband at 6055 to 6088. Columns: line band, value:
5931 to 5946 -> 0.044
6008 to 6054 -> 0.017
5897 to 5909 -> 0.064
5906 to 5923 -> 0.033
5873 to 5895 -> 0.078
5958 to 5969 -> 0.021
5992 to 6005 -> 0.023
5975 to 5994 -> 0.020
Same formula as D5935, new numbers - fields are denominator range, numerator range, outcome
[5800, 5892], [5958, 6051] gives 1.06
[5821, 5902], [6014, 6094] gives 1.10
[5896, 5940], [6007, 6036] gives 1.05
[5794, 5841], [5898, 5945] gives 1.01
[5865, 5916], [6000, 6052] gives 1.09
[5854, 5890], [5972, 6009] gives 1.05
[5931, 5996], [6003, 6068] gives 1.05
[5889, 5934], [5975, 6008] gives 1.08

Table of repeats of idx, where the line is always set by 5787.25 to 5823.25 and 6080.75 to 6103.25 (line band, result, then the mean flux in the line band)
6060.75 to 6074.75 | -0.05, 16.8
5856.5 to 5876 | 0.00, 16.2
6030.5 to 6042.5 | -0.03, 16.6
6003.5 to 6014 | 0.04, 15.6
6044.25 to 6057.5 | -0.11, 17.8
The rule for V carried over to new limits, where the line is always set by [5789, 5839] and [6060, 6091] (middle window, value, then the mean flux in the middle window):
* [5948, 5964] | 0.4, 16.1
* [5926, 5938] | 0.3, 16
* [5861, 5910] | 2.7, 15.6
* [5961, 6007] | 0.7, 16.3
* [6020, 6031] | 0.3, 16.1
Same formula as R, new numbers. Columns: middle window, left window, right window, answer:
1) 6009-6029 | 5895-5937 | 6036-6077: 0.052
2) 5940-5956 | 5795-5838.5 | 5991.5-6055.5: 0.035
